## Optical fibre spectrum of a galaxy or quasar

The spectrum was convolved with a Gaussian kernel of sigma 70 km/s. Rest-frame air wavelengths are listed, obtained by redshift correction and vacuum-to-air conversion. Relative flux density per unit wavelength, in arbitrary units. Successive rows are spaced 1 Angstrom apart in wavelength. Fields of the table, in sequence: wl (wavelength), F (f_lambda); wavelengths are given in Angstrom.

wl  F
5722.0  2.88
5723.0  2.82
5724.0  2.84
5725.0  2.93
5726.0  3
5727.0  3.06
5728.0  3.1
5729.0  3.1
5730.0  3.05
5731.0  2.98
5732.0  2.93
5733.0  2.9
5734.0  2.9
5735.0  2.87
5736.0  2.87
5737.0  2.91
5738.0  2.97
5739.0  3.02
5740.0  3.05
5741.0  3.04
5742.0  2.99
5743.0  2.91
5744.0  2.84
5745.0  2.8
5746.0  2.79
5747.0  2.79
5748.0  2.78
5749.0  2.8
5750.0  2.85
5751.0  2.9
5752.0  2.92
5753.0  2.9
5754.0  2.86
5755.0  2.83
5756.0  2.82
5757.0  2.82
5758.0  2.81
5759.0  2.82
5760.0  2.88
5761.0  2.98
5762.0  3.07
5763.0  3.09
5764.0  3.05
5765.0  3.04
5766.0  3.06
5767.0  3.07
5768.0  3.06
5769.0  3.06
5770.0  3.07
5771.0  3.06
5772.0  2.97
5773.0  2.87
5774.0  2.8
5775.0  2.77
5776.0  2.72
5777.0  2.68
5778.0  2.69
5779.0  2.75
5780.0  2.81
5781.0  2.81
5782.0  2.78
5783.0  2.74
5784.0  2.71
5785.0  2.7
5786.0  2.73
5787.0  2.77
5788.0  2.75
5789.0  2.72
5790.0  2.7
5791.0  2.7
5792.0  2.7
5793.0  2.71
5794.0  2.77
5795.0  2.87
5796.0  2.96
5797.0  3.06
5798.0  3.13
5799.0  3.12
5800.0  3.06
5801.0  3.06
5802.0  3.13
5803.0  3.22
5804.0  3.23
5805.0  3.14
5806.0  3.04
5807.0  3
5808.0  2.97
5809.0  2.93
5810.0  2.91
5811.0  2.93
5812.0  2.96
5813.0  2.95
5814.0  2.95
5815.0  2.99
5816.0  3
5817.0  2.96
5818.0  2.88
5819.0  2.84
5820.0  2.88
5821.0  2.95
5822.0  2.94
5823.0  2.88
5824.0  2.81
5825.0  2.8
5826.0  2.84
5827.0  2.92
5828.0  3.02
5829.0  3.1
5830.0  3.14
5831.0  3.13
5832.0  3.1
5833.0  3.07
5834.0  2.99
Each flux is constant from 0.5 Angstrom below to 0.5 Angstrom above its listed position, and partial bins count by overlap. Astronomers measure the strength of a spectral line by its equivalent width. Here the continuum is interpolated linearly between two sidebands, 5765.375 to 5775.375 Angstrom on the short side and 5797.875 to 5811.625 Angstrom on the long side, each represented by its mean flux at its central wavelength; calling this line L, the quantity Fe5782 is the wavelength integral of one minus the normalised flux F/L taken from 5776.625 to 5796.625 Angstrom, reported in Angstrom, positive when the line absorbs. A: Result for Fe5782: 1.75 Angstrom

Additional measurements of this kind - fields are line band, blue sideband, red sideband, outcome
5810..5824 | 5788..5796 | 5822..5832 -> -0.1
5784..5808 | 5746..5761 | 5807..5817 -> 0.0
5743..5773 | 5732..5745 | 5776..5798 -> -0.6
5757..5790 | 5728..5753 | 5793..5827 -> 0.8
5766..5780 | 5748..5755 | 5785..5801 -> -0.2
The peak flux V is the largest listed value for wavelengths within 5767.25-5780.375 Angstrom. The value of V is 3.07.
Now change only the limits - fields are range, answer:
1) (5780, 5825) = 3.23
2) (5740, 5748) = 3.05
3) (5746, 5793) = 3.09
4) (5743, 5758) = 2.92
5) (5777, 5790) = 2.81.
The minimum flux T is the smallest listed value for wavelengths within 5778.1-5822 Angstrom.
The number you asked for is 2.7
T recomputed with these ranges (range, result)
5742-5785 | 2.68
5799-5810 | 2.91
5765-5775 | 2.77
